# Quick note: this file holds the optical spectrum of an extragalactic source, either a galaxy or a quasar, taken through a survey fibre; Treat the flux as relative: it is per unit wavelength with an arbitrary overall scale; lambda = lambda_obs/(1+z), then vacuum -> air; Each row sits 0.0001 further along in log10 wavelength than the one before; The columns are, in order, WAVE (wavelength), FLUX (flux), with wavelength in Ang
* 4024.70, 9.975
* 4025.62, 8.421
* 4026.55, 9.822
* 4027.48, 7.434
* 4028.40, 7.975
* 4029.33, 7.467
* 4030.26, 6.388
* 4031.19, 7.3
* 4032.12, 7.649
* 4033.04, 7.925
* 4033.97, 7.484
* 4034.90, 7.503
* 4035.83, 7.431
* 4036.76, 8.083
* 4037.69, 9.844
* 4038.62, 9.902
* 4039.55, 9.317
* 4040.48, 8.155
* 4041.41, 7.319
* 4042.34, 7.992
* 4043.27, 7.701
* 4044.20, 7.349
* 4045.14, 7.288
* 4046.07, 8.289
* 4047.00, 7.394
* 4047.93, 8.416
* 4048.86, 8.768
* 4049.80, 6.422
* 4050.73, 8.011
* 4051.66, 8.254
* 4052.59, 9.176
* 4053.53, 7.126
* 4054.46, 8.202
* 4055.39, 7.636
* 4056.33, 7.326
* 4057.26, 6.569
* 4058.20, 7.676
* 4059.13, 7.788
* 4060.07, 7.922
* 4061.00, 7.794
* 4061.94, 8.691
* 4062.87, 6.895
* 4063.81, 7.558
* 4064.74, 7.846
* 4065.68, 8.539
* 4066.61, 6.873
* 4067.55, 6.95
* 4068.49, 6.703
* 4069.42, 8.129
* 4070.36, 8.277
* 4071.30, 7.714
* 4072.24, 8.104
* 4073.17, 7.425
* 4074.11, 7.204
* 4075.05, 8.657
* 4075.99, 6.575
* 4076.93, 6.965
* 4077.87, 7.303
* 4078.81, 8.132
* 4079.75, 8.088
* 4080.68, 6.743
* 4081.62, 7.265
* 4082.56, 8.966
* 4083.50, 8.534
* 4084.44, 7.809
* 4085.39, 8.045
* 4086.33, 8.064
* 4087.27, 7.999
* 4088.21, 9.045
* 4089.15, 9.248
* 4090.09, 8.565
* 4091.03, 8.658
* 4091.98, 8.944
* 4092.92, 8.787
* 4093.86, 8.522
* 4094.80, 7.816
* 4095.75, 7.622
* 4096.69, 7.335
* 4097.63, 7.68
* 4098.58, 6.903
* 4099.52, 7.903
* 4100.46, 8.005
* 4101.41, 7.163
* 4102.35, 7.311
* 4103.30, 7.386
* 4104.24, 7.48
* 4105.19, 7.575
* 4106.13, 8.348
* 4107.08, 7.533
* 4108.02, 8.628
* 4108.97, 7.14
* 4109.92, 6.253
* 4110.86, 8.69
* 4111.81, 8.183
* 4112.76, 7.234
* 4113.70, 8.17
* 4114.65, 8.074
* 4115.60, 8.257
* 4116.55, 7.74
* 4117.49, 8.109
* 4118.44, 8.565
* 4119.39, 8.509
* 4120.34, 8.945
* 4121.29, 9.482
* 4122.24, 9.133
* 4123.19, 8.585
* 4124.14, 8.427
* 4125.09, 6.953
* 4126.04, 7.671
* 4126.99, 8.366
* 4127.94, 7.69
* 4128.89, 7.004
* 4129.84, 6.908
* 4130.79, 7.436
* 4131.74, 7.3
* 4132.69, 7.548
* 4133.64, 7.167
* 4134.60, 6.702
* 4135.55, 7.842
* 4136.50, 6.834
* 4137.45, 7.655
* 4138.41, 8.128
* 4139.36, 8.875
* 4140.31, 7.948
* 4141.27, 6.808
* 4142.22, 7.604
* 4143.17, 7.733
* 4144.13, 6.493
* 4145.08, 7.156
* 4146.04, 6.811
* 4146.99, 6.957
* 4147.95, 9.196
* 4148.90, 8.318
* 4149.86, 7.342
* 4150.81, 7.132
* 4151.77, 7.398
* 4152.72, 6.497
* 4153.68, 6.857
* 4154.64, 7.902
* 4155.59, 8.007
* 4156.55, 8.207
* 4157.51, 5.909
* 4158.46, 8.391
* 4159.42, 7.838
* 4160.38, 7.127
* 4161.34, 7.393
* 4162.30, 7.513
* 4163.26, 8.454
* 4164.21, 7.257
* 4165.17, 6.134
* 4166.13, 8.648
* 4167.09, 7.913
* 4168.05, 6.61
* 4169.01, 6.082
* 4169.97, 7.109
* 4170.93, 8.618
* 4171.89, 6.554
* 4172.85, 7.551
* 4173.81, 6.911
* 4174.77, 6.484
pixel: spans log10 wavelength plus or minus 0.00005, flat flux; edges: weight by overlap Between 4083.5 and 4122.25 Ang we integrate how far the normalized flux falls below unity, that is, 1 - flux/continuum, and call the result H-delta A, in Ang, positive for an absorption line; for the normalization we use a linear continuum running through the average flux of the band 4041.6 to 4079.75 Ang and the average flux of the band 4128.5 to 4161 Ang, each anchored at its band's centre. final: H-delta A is -2.5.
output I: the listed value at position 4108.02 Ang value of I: 8.628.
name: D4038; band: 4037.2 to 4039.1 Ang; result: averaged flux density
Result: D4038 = 9.84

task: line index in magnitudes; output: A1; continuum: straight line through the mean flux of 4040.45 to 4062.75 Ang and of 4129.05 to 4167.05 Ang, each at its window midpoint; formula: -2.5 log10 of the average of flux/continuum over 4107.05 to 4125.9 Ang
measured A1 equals -0.08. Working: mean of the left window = 7.78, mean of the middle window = 8.14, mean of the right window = 7.47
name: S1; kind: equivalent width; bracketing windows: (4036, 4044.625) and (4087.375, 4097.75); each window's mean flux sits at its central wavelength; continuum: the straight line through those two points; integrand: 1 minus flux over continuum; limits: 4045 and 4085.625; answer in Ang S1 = 3.19 Ang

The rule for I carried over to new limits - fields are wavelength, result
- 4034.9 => 7.503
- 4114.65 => 8.074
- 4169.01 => 6.082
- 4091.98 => 8.944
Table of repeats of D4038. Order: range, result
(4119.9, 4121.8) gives 9.21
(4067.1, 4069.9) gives 7.27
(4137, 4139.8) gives 8.2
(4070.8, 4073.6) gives 7.76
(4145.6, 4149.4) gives 7.83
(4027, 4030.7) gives 7.33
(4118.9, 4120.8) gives 8.71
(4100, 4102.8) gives 7.49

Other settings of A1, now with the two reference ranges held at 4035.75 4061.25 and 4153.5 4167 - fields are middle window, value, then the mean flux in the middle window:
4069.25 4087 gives 0.01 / 7.78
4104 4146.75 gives -0.01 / 7.77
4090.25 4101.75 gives -0.02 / 7.97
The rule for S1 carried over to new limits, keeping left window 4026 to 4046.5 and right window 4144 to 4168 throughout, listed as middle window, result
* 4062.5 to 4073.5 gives 0.4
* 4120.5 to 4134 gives -0.5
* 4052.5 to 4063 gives 0.2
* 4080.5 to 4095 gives -1.1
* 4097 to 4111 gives 0.2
